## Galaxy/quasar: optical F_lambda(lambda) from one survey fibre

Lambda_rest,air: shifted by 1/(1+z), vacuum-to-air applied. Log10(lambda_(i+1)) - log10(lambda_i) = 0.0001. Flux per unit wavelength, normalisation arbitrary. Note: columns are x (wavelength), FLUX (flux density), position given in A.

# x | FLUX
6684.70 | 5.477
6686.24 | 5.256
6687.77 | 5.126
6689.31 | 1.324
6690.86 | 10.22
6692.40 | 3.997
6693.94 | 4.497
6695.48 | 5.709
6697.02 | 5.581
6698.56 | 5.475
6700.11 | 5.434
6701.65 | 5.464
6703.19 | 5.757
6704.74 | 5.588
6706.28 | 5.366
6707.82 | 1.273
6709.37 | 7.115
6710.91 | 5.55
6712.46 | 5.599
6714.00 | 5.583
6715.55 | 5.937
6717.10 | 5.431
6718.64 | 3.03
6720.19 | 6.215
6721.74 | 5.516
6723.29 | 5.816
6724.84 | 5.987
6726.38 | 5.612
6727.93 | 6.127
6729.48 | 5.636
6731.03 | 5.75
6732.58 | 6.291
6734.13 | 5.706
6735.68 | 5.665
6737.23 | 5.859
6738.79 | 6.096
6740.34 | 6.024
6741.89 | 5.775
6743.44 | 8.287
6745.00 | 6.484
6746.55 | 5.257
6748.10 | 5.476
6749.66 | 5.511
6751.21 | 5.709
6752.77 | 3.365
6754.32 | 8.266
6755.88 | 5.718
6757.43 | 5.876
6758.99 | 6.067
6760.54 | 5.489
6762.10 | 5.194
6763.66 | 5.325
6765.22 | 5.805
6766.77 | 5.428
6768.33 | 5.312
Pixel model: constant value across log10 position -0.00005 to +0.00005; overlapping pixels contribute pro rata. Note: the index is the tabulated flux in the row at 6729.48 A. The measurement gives 5.636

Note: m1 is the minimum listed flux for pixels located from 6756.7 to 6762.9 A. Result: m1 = 5.194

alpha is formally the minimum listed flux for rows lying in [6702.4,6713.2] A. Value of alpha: 1.273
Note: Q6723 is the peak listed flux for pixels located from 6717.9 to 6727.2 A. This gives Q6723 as 6.215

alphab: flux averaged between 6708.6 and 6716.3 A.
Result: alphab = 5.96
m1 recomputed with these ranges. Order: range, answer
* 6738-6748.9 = 5.257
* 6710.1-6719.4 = 3.03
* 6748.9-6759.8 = 3.365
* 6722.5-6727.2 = 5.612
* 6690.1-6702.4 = 3.997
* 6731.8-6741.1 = 5.665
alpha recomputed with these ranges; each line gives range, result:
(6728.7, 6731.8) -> 5.636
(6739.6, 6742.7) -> 5.775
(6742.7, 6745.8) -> 6.484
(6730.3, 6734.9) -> 5.706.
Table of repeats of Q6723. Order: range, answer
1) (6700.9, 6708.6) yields 5.757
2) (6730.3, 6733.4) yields 6.291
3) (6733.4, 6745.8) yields 8.287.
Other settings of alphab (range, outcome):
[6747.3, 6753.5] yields 5.03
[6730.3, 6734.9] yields 5.92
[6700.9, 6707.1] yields 5.51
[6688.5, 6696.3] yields 5.15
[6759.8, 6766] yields 5.45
